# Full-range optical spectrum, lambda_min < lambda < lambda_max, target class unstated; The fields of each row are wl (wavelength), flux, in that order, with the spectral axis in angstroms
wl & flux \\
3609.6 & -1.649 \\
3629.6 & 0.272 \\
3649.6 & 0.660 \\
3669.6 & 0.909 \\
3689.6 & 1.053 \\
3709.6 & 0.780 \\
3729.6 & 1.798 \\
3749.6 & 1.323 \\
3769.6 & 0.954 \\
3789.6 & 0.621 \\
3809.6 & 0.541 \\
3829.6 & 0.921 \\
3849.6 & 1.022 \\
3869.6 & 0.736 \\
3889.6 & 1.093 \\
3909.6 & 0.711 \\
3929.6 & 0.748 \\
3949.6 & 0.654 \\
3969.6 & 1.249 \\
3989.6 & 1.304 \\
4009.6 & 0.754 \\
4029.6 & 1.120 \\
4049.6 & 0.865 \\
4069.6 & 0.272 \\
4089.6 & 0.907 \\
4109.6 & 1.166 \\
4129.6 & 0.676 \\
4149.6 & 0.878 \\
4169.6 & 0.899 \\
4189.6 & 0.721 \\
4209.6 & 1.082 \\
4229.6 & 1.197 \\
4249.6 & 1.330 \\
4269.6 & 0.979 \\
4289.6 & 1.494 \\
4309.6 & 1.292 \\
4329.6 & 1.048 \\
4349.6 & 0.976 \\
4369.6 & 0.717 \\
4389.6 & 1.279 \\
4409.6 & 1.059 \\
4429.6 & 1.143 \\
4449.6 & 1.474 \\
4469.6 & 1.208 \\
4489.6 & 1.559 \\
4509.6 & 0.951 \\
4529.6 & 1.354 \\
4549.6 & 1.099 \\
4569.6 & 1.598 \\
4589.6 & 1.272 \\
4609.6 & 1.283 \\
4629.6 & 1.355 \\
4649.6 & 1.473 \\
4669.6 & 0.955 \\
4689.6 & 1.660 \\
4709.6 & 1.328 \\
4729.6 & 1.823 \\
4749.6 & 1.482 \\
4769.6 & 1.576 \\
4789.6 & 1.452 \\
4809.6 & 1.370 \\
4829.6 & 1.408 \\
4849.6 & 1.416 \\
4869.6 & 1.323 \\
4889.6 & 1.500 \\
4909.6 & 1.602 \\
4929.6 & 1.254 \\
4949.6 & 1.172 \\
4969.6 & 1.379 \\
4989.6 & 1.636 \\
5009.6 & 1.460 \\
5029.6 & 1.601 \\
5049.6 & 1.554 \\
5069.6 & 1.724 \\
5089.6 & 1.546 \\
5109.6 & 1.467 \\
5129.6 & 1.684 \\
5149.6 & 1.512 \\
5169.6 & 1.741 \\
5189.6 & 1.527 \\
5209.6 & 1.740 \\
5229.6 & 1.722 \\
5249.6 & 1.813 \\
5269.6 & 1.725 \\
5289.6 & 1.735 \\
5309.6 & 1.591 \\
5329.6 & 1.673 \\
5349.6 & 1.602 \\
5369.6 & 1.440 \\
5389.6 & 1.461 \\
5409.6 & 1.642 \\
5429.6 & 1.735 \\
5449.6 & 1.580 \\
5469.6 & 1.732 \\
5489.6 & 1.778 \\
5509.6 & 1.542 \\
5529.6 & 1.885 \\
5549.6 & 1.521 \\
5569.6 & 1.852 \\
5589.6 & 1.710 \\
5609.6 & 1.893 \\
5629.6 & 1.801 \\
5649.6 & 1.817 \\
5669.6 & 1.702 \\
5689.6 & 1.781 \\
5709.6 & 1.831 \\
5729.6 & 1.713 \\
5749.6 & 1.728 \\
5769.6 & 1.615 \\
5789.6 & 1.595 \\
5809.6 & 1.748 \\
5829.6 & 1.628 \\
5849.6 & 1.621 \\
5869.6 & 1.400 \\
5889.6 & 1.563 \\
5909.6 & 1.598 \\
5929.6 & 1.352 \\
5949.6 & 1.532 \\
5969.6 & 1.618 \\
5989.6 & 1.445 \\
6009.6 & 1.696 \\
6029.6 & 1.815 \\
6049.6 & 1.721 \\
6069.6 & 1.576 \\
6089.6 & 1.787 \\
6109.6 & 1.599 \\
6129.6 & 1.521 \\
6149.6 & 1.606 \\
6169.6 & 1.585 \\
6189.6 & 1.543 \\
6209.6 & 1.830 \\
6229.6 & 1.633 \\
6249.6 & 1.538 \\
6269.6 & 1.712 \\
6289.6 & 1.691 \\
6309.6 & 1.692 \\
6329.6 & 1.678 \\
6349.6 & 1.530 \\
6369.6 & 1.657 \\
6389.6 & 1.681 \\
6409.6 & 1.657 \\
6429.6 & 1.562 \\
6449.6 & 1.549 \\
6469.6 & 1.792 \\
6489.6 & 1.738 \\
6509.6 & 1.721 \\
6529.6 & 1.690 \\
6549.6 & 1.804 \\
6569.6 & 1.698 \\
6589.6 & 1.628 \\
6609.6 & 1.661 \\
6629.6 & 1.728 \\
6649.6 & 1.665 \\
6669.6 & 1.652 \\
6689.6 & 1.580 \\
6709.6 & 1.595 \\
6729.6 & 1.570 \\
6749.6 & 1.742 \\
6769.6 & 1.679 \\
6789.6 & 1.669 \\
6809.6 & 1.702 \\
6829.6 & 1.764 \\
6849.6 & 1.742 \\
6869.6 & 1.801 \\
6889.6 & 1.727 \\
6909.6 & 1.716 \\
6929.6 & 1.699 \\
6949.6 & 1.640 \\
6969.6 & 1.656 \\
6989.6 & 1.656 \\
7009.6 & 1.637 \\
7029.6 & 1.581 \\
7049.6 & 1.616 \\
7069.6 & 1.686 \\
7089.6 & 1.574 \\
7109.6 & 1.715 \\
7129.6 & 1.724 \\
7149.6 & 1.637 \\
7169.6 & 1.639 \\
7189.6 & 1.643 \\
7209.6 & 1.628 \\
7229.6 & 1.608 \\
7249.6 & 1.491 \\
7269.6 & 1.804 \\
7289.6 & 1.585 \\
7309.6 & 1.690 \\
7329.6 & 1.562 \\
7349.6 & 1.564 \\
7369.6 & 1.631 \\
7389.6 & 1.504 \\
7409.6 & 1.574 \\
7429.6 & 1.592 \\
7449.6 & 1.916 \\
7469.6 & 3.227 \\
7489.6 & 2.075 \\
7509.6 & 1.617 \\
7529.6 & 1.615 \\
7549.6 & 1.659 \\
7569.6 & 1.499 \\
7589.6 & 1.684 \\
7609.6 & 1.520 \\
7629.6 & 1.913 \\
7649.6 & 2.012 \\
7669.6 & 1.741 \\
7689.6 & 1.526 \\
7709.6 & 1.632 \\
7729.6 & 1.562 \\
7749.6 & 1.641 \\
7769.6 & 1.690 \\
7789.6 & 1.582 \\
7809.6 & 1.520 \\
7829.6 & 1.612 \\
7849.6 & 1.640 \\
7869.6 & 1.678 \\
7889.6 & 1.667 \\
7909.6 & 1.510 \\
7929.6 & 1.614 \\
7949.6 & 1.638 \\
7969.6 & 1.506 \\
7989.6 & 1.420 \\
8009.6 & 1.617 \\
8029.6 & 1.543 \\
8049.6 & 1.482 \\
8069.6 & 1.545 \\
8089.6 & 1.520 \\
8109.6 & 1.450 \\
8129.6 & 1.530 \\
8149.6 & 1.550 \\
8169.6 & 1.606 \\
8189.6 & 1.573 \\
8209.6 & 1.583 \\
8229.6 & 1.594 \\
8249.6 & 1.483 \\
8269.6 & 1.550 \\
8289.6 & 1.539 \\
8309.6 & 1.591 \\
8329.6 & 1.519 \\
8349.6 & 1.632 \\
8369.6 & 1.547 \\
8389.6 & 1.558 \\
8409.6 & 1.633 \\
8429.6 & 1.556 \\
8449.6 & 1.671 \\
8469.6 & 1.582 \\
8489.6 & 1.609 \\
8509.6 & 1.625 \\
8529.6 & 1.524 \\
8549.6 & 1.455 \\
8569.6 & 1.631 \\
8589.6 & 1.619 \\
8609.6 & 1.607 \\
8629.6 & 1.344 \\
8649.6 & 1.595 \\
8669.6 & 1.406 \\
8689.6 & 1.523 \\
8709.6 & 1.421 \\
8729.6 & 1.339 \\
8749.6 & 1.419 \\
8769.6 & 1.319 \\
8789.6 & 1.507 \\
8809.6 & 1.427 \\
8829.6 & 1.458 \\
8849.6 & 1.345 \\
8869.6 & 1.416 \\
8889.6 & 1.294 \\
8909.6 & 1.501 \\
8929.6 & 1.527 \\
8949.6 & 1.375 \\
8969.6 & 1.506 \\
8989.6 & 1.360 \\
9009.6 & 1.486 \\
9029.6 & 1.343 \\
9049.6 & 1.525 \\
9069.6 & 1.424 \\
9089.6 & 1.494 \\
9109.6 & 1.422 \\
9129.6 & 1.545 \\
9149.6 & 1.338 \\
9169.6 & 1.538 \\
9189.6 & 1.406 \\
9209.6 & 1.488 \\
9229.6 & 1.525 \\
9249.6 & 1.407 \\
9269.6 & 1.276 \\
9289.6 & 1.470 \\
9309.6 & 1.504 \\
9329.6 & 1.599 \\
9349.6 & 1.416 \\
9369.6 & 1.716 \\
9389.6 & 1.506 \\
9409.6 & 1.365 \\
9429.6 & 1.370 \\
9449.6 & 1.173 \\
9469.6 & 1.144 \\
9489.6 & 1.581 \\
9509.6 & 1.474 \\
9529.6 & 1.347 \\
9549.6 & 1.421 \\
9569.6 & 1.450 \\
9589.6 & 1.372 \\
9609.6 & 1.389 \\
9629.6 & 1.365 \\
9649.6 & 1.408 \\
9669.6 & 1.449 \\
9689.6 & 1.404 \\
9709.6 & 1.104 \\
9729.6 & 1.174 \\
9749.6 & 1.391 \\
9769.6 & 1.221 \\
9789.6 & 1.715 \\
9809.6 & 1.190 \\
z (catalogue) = 0.14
